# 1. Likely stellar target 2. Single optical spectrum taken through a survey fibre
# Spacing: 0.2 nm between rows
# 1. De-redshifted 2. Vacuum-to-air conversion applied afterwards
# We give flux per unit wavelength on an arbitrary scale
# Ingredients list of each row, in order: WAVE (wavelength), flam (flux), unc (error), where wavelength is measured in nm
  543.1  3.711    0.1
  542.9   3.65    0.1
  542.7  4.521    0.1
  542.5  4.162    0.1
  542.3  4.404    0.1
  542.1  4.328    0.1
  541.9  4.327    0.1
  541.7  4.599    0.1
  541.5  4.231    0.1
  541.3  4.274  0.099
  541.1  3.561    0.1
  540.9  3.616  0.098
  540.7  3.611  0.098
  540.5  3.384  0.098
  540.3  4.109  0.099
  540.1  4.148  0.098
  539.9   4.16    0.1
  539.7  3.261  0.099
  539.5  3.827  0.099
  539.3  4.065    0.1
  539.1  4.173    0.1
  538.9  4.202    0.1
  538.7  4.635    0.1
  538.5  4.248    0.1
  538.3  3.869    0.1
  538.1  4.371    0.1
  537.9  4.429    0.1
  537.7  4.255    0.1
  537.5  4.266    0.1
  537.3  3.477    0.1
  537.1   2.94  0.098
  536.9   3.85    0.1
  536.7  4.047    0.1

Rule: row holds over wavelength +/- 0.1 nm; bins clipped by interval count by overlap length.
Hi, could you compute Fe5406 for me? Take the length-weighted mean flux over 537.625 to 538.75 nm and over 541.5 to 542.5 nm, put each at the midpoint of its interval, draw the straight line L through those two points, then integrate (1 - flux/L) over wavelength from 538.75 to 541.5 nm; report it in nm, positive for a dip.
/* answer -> 0.27 nm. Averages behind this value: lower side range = 4.29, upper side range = 4.37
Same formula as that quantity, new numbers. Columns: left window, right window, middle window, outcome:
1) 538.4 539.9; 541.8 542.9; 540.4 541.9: 0.100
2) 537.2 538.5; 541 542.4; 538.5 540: 0.038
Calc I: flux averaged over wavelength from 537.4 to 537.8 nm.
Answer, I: 4.26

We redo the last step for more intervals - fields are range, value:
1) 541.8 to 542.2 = 4.33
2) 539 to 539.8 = 3.83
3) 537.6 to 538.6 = 4.23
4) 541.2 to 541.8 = 4.37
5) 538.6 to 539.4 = 4.27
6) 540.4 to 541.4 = 3.69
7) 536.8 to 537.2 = 3.39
